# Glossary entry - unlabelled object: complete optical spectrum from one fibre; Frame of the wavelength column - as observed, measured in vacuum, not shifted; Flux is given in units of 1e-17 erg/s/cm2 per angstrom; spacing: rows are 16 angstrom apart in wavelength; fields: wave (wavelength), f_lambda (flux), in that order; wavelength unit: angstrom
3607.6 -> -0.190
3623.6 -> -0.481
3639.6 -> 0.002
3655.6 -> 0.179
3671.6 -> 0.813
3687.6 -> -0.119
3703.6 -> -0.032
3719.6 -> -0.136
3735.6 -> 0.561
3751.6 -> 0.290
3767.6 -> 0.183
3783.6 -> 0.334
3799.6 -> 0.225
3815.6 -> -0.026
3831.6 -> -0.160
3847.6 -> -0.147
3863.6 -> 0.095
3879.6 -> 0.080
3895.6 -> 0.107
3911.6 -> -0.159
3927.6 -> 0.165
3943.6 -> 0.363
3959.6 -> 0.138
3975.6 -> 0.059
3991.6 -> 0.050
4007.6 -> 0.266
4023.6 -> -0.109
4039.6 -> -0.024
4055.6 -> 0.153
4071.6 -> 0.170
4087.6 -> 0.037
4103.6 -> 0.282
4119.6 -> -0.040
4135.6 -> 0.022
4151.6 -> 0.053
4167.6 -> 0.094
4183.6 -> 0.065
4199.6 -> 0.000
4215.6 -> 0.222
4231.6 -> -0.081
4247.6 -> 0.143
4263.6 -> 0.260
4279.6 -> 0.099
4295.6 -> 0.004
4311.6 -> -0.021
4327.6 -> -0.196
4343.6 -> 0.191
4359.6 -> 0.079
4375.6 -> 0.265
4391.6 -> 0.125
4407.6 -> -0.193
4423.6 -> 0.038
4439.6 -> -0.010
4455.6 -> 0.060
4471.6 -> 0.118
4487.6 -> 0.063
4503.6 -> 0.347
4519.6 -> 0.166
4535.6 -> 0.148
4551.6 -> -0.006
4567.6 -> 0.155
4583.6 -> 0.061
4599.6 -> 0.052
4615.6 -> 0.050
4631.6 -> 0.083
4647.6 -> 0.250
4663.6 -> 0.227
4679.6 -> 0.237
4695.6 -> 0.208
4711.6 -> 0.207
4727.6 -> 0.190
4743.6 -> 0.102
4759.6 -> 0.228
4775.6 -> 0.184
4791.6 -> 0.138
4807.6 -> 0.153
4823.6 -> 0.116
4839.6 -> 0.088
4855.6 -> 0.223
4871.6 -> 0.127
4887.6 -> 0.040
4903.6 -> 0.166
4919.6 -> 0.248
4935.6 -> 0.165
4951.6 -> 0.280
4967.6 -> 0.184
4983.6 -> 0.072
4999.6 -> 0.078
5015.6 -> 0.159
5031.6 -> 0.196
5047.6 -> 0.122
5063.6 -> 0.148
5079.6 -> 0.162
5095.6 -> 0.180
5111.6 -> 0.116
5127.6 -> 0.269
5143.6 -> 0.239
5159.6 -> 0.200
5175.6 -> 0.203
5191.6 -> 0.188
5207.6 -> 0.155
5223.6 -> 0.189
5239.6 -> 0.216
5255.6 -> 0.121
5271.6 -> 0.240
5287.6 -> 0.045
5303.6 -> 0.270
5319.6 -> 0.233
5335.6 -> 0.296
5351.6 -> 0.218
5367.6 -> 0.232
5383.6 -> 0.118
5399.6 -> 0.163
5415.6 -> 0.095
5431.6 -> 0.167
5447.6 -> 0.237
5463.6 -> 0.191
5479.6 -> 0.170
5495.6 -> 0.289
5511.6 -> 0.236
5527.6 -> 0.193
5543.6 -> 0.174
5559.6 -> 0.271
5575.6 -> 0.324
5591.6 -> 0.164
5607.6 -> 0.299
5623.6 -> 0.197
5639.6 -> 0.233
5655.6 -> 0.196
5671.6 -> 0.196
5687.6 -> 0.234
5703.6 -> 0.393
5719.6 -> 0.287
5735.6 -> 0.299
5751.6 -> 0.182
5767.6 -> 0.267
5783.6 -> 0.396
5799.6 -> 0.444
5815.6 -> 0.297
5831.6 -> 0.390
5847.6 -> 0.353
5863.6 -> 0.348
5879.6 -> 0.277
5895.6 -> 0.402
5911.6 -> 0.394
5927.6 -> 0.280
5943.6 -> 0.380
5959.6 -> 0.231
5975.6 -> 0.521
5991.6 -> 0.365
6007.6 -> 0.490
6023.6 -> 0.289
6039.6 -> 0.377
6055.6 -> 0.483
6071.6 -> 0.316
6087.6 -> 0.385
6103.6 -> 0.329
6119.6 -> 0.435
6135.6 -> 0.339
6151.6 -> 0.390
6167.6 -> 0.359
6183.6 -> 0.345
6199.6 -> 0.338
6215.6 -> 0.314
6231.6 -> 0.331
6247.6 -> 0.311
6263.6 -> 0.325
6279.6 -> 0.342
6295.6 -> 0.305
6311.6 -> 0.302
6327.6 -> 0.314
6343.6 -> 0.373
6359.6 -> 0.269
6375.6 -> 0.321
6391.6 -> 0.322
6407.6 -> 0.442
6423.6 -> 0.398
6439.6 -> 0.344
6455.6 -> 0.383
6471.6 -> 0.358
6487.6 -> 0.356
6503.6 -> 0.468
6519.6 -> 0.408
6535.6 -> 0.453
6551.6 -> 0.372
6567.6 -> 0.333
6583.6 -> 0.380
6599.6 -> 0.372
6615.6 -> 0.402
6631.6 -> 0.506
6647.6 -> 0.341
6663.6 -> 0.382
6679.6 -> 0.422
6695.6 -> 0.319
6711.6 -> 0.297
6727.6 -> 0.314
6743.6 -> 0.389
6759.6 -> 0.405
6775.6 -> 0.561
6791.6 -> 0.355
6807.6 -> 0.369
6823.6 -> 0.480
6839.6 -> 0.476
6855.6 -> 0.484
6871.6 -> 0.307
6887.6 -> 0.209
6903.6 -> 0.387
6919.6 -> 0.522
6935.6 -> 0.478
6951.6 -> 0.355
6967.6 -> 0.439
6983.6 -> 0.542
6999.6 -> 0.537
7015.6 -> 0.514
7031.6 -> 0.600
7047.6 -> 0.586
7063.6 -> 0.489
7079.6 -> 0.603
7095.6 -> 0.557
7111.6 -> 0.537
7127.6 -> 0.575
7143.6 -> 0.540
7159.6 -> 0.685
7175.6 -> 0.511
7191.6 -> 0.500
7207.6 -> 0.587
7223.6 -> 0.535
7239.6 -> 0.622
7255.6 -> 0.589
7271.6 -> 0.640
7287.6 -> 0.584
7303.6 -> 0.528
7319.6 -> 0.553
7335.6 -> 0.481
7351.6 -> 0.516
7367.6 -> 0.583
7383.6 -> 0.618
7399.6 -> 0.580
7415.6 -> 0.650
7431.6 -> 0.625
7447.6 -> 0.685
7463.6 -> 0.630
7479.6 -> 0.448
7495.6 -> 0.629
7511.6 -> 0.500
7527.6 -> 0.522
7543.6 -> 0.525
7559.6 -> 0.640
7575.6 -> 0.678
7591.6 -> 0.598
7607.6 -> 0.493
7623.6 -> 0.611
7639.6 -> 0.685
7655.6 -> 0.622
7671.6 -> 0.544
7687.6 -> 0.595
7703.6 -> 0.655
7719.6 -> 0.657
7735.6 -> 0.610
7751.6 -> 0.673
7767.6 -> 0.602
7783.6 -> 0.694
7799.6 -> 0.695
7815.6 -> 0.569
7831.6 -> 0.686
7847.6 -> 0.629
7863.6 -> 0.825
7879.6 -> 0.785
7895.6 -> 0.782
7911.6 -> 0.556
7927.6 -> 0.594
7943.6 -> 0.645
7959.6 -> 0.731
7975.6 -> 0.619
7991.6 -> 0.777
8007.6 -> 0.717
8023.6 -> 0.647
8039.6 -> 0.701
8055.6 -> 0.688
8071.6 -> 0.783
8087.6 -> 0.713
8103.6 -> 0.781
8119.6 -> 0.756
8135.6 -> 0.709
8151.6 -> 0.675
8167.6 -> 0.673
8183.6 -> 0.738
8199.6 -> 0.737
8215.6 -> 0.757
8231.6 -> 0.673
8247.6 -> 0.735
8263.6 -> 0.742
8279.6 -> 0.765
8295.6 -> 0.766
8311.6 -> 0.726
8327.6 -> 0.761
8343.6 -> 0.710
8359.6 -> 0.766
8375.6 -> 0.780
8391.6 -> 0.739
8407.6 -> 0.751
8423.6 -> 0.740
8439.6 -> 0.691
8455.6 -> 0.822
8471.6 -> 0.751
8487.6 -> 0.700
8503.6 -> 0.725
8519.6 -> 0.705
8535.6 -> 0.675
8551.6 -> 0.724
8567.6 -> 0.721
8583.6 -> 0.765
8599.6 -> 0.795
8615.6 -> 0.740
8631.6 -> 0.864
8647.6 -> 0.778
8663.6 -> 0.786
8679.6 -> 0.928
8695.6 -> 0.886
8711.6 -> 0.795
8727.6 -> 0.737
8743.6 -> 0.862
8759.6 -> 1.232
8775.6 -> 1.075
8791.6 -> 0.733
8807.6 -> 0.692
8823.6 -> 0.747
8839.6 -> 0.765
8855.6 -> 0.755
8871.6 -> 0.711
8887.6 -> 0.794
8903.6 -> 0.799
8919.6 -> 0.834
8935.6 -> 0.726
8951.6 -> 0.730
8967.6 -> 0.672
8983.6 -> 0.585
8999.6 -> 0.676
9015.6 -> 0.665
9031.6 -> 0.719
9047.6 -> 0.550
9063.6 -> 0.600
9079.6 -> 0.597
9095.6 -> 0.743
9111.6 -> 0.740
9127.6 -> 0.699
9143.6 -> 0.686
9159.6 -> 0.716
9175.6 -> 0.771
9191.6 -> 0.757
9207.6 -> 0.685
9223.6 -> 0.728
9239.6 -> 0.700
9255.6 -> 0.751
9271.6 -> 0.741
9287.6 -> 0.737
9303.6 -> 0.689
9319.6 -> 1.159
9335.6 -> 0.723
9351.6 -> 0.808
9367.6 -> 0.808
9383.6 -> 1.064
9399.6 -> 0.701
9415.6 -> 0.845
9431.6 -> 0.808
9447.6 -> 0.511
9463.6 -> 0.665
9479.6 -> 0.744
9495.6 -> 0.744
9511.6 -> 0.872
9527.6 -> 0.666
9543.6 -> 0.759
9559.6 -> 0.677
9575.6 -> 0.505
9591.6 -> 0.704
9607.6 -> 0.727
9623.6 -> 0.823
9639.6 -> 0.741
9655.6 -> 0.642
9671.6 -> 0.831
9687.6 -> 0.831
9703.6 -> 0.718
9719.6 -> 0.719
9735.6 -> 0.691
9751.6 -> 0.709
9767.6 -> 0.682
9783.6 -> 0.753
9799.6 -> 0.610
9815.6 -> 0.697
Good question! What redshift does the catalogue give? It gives 0.751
